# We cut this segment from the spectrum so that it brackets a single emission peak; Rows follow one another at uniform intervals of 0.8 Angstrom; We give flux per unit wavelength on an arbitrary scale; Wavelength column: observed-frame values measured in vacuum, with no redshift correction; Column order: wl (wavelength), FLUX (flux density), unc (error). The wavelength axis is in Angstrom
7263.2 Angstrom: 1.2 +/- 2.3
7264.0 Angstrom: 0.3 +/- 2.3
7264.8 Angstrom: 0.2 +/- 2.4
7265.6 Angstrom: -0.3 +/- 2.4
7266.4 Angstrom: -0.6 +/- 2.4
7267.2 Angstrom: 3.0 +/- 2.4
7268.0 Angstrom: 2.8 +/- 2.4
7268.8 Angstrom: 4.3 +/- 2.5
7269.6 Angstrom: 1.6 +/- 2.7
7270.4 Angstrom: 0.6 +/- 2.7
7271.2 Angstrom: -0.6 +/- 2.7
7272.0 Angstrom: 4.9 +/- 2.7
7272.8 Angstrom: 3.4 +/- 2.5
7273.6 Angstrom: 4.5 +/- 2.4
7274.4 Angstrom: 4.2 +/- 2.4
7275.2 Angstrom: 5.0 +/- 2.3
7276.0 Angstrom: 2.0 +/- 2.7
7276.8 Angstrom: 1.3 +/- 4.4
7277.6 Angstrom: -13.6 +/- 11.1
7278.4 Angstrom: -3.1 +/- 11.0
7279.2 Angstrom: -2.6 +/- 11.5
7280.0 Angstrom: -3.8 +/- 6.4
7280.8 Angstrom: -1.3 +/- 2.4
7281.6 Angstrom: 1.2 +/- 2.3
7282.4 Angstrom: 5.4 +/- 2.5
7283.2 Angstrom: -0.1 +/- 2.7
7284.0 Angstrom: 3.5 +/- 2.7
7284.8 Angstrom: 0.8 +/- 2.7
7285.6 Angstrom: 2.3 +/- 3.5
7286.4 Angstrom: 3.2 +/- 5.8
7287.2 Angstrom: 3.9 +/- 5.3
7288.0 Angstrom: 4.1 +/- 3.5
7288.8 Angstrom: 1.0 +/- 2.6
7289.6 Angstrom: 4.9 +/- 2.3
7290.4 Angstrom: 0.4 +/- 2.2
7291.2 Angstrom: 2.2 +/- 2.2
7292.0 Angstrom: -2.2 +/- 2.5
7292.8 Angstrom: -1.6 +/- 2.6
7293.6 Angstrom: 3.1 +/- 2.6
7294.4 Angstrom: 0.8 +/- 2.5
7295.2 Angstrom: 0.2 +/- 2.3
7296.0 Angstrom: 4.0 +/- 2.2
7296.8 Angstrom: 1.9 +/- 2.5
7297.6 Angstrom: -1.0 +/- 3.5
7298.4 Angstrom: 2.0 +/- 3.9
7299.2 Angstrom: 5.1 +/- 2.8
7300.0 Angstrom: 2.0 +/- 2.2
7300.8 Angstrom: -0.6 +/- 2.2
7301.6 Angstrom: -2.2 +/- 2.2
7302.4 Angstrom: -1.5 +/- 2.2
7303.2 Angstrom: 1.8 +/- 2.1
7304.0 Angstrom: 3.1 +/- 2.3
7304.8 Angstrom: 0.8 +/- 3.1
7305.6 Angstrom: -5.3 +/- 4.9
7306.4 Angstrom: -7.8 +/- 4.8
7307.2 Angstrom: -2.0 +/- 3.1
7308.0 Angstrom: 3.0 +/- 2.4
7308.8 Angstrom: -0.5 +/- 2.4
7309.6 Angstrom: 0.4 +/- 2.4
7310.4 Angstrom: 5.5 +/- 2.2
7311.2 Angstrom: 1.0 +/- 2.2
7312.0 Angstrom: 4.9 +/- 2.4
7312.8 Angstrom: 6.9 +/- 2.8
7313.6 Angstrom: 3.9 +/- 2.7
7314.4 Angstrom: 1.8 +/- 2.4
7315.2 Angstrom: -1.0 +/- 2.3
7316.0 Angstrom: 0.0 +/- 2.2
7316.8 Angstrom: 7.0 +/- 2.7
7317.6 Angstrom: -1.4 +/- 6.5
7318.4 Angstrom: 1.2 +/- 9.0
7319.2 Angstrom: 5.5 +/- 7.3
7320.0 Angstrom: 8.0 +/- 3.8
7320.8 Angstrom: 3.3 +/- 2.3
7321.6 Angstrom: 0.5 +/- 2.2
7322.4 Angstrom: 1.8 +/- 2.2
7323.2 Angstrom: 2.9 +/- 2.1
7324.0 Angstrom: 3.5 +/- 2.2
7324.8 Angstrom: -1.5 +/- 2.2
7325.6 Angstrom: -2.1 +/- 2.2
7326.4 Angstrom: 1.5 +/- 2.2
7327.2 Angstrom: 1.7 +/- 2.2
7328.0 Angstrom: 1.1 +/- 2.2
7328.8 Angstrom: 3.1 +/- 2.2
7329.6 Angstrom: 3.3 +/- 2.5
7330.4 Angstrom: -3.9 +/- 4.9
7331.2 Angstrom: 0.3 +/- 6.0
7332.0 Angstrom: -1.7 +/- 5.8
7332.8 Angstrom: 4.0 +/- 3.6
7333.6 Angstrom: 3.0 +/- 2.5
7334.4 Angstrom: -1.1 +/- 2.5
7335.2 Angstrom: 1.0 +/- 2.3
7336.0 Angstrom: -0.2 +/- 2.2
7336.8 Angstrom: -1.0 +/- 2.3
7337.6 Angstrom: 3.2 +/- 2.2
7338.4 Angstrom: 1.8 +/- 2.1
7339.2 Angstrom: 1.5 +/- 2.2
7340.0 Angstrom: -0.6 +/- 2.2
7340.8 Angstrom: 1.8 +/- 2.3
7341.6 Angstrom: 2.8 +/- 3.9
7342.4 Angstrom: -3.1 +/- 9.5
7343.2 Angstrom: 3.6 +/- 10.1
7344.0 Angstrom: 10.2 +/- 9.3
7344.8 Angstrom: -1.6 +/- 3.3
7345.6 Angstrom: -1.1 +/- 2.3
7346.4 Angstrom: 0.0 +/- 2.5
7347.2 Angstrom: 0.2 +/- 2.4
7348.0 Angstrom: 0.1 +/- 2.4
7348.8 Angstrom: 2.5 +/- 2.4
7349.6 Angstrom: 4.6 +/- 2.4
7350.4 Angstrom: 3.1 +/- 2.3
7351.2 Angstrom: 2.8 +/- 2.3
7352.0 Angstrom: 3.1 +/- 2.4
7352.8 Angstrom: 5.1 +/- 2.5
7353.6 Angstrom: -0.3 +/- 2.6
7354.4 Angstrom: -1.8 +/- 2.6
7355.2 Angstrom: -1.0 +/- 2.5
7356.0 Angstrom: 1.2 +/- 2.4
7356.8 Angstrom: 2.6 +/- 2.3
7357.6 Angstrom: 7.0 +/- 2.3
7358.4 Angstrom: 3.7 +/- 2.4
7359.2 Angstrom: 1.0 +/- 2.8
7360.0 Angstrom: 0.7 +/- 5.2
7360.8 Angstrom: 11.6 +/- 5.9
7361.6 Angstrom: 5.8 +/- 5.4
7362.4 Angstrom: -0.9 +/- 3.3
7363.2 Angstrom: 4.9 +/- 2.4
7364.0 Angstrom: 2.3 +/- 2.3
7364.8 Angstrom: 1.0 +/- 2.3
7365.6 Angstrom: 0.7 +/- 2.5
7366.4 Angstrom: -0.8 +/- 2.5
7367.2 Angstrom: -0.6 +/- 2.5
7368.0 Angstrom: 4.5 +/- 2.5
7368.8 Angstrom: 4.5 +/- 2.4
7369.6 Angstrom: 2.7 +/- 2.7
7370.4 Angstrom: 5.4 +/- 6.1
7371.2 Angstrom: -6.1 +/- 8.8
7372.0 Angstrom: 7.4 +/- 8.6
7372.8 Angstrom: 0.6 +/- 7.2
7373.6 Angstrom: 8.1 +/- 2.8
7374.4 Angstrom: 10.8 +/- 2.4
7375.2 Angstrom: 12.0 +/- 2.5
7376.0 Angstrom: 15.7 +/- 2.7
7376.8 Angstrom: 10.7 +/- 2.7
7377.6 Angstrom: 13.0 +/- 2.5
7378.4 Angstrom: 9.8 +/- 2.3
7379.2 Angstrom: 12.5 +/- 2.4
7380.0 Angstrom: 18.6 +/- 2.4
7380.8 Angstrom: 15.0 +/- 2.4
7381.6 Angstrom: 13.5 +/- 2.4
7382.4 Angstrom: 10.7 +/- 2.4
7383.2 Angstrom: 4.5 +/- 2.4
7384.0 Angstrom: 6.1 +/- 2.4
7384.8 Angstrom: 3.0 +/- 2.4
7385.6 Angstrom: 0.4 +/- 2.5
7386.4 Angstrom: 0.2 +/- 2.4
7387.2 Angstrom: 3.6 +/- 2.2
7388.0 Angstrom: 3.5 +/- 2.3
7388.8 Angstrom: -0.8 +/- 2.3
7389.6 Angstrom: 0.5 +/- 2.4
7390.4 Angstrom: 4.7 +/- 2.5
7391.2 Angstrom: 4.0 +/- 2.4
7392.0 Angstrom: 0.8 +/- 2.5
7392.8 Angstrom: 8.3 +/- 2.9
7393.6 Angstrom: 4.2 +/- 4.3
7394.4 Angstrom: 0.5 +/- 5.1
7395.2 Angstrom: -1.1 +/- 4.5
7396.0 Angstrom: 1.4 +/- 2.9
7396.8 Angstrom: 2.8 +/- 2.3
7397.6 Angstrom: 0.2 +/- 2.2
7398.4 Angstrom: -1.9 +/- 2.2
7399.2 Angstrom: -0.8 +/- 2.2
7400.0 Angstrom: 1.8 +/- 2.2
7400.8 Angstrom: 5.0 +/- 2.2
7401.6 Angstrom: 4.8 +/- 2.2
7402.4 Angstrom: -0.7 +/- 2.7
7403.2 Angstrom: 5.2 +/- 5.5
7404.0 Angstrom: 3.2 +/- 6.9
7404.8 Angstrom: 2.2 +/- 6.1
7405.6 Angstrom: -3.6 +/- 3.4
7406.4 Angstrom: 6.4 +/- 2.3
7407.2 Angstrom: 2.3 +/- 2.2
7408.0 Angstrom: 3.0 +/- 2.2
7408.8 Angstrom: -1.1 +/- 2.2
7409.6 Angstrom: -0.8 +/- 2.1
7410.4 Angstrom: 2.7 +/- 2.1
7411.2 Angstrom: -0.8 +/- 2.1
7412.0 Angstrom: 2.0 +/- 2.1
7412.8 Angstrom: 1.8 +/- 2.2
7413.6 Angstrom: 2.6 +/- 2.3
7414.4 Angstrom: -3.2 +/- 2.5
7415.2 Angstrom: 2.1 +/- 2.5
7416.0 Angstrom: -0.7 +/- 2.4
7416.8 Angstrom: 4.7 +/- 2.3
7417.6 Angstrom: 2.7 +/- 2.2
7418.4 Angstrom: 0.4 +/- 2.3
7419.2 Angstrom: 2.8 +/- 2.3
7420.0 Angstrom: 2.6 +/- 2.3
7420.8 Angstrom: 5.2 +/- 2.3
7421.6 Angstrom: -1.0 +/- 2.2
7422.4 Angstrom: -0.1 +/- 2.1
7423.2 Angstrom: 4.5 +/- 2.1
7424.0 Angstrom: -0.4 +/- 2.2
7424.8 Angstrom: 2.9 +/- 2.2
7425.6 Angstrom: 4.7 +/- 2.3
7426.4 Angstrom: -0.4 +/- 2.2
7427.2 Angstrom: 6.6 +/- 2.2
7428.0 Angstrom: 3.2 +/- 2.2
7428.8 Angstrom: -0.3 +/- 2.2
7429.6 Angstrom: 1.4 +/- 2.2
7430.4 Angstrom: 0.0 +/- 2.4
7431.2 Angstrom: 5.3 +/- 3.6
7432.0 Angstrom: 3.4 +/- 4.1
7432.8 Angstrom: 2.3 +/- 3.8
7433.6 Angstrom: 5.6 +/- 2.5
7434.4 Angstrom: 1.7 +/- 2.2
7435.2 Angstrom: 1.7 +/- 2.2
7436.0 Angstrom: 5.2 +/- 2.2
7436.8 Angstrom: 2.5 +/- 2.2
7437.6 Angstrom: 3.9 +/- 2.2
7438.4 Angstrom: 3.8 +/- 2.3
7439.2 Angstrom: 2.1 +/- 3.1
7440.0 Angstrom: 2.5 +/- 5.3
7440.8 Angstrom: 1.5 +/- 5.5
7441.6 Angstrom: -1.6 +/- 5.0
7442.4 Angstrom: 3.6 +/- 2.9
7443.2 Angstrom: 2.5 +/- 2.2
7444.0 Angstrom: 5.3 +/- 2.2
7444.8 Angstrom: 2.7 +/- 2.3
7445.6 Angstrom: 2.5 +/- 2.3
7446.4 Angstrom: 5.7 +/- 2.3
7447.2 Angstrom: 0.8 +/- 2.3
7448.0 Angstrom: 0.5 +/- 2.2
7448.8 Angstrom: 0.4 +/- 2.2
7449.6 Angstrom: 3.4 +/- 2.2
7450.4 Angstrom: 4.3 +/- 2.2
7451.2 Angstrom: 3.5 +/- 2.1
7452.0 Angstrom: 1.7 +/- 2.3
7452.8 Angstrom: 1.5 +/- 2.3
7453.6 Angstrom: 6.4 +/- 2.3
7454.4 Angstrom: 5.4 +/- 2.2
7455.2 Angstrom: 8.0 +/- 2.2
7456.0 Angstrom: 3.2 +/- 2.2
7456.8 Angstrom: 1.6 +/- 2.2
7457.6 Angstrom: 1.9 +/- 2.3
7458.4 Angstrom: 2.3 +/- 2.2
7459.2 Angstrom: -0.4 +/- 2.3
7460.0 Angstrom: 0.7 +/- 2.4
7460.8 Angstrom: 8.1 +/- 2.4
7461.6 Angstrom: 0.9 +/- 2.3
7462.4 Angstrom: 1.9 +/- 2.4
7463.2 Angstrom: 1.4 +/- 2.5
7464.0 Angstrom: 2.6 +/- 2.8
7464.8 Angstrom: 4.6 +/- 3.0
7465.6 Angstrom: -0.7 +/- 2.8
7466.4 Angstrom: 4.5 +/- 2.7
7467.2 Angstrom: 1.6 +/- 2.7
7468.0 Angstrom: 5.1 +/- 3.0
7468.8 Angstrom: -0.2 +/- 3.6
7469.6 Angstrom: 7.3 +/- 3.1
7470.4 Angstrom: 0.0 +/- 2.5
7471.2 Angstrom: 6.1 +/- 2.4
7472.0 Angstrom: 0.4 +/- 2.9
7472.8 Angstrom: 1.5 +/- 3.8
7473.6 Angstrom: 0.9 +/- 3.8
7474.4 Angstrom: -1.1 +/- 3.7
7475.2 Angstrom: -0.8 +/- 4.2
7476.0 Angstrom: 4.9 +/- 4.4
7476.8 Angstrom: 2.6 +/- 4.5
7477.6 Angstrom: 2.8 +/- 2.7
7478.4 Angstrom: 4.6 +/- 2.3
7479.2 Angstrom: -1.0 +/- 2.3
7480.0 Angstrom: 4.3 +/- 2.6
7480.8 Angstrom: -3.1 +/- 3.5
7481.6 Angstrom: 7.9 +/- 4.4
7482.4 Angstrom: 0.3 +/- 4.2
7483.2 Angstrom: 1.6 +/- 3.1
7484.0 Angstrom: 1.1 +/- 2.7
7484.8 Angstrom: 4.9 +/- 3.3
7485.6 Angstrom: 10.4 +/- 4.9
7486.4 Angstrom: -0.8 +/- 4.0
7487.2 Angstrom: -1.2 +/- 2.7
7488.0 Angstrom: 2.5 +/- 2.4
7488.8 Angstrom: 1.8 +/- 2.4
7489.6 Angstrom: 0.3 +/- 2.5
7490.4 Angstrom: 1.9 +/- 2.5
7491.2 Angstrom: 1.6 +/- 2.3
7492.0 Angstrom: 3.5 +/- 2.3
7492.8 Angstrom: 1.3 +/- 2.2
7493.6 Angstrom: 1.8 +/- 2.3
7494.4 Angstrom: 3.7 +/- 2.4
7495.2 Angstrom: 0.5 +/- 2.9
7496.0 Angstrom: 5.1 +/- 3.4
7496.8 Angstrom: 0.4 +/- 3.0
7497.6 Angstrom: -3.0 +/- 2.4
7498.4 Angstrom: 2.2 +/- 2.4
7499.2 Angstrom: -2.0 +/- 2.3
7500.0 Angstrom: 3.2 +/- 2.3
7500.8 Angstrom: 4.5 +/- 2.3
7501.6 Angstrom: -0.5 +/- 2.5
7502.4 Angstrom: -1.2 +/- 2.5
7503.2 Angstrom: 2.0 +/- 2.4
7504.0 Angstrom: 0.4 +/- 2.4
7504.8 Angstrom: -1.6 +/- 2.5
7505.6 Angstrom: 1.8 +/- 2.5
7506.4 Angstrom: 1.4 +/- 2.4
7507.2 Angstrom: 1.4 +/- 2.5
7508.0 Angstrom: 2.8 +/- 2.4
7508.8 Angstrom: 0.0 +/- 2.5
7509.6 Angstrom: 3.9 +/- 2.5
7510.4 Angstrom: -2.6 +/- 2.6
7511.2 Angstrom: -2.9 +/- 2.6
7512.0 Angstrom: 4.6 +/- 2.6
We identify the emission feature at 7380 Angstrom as [O II]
